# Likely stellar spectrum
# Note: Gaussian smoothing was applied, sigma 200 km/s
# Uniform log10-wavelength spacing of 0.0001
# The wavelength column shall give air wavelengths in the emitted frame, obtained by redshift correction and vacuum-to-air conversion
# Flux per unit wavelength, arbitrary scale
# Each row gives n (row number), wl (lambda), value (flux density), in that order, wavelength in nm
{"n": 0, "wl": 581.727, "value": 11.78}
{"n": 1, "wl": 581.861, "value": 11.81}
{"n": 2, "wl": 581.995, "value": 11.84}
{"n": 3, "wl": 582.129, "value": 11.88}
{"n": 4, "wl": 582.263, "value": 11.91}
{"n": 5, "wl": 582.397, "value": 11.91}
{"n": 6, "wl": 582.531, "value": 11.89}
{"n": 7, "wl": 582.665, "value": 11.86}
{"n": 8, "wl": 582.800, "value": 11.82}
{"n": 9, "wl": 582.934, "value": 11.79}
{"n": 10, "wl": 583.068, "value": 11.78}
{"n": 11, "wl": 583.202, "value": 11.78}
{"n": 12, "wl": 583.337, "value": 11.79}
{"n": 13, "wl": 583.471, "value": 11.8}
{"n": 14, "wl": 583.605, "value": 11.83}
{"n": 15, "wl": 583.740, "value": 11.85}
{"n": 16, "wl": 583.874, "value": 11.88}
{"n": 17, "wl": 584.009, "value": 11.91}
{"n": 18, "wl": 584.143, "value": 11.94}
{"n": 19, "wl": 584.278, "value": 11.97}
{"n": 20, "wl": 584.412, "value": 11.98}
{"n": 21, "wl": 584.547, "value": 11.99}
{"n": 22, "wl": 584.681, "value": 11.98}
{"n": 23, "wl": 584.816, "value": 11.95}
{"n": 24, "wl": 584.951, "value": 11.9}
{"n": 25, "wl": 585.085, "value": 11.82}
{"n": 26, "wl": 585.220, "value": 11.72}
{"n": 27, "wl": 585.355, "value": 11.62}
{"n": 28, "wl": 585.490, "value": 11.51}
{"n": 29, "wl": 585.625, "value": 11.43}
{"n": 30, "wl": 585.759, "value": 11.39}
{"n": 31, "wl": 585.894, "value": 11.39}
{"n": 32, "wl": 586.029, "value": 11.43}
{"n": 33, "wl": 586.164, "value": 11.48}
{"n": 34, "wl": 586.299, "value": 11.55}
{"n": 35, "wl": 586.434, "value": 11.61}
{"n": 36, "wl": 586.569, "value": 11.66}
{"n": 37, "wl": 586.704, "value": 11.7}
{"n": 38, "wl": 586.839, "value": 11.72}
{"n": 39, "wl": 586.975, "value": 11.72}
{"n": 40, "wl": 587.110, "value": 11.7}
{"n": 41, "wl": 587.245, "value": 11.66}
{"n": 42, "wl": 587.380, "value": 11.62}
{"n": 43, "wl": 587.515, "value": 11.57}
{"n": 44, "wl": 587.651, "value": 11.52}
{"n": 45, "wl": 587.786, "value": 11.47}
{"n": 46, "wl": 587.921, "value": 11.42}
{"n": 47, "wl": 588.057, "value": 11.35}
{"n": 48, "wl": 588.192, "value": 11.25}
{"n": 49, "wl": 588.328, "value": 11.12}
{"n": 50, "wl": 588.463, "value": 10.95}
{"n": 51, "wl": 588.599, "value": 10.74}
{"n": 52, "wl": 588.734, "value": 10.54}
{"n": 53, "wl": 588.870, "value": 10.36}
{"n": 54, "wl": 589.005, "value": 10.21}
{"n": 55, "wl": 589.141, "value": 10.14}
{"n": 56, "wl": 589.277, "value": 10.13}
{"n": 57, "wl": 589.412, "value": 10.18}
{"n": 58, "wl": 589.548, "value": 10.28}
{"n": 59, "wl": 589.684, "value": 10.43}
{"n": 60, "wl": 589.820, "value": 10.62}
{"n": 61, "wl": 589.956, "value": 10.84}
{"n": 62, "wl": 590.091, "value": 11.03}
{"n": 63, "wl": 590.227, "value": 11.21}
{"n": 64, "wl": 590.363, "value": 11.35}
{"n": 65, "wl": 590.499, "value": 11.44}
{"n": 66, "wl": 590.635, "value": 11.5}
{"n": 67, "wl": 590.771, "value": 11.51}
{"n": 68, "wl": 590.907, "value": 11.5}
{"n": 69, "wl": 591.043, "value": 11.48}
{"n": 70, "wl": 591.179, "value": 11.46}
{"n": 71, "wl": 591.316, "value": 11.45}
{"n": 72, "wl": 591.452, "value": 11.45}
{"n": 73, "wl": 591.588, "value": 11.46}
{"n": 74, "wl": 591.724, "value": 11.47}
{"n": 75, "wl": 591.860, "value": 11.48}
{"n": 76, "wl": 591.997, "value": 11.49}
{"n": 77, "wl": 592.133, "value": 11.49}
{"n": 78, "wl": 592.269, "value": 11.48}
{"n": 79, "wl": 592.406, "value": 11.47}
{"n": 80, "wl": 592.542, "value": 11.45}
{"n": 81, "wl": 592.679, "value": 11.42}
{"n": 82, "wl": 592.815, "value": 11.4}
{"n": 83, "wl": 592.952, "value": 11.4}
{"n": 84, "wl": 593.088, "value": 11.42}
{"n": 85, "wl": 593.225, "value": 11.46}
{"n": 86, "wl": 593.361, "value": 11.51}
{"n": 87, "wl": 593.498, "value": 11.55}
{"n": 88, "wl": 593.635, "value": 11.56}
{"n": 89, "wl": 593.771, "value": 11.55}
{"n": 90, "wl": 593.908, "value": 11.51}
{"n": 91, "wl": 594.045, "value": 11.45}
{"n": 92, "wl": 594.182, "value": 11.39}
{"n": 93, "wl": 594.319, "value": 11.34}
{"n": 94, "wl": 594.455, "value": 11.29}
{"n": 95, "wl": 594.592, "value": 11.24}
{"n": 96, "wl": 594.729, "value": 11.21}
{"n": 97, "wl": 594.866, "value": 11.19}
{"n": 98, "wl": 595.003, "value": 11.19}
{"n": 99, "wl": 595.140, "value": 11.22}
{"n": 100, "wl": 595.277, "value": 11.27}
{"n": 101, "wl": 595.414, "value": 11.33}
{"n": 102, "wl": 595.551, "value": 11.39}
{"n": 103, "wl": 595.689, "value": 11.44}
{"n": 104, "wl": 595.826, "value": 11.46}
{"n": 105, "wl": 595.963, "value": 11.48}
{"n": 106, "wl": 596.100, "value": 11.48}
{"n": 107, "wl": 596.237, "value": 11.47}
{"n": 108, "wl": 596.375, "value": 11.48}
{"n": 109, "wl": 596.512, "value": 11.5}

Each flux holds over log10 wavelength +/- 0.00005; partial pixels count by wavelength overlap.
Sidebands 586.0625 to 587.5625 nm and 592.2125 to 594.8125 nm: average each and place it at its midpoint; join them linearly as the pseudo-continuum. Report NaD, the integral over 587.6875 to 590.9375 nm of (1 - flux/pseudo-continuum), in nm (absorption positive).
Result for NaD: 0.18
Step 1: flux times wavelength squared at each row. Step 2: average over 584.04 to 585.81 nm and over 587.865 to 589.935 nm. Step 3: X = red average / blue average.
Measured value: 0.9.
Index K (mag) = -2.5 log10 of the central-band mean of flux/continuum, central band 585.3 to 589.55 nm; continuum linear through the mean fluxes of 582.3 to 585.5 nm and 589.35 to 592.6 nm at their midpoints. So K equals 0.03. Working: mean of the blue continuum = 11.8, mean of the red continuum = 11.2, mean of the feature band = 11.2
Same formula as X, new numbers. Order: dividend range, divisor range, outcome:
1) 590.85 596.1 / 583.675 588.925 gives 1.01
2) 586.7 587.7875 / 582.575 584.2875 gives 1.00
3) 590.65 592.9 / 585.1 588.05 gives 1.01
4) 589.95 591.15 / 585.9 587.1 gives 0.99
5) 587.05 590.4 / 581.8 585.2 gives 0.94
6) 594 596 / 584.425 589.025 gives 1.02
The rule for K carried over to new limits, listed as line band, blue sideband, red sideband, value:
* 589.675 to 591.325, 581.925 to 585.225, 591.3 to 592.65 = 0.029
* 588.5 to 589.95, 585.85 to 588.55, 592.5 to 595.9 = 0.106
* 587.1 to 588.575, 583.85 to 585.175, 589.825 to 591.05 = 0.017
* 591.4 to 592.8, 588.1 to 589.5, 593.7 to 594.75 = -0.038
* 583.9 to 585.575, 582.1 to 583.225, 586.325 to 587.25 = -0.008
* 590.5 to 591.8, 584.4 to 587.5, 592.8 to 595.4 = 0.001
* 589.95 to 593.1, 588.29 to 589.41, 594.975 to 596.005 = -0.056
